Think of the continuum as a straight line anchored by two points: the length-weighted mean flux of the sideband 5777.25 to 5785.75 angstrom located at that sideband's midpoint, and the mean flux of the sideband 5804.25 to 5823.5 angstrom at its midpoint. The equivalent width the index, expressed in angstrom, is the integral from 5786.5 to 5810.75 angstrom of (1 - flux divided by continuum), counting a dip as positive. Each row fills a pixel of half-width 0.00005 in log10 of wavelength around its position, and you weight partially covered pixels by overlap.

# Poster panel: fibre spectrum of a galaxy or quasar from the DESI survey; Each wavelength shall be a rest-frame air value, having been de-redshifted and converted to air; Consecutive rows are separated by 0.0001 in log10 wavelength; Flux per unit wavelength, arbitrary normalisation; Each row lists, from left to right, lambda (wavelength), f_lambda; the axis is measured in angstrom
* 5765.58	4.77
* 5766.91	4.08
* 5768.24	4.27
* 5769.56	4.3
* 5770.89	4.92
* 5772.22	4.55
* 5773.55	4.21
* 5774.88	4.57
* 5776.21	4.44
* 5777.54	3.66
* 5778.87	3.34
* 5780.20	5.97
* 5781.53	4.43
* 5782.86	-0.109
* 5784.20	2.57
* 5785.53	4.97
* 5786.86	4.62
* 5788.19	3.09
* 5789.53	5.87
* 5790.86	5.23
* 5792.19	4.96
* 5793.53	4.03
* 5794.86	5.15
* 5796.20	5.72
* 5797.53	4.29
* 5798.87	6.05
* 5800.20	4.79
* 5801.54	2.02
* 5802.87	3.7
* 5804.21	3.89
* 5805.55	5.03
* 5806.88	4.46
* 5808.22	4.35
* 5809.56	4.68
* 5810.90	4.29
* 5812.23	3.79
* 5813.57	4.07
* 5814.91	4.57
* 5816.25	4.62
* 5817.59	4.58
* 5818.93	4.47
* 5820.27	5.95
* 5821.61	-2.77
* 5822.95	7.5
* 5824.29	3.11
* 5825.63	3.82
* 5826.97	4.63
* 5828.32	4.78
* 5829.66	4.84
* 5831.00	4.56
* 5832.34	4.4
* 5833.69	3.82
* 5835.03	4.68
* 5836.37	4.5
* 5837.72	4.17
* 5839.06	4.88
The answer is -4.3 angstrom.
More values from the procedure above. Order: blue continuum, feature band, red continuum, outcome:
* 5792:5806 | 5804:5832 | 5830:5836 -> 1.15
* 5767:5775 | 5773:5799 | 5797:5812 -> 0.34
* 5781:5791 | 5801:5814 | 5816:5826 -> -0.72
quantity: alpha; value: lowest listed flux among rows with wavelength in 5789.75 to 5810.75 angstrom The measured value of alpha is 2.02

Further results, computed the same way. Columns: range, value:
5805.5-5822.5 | -2.77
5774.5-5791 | -0.109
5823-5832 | 3.11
